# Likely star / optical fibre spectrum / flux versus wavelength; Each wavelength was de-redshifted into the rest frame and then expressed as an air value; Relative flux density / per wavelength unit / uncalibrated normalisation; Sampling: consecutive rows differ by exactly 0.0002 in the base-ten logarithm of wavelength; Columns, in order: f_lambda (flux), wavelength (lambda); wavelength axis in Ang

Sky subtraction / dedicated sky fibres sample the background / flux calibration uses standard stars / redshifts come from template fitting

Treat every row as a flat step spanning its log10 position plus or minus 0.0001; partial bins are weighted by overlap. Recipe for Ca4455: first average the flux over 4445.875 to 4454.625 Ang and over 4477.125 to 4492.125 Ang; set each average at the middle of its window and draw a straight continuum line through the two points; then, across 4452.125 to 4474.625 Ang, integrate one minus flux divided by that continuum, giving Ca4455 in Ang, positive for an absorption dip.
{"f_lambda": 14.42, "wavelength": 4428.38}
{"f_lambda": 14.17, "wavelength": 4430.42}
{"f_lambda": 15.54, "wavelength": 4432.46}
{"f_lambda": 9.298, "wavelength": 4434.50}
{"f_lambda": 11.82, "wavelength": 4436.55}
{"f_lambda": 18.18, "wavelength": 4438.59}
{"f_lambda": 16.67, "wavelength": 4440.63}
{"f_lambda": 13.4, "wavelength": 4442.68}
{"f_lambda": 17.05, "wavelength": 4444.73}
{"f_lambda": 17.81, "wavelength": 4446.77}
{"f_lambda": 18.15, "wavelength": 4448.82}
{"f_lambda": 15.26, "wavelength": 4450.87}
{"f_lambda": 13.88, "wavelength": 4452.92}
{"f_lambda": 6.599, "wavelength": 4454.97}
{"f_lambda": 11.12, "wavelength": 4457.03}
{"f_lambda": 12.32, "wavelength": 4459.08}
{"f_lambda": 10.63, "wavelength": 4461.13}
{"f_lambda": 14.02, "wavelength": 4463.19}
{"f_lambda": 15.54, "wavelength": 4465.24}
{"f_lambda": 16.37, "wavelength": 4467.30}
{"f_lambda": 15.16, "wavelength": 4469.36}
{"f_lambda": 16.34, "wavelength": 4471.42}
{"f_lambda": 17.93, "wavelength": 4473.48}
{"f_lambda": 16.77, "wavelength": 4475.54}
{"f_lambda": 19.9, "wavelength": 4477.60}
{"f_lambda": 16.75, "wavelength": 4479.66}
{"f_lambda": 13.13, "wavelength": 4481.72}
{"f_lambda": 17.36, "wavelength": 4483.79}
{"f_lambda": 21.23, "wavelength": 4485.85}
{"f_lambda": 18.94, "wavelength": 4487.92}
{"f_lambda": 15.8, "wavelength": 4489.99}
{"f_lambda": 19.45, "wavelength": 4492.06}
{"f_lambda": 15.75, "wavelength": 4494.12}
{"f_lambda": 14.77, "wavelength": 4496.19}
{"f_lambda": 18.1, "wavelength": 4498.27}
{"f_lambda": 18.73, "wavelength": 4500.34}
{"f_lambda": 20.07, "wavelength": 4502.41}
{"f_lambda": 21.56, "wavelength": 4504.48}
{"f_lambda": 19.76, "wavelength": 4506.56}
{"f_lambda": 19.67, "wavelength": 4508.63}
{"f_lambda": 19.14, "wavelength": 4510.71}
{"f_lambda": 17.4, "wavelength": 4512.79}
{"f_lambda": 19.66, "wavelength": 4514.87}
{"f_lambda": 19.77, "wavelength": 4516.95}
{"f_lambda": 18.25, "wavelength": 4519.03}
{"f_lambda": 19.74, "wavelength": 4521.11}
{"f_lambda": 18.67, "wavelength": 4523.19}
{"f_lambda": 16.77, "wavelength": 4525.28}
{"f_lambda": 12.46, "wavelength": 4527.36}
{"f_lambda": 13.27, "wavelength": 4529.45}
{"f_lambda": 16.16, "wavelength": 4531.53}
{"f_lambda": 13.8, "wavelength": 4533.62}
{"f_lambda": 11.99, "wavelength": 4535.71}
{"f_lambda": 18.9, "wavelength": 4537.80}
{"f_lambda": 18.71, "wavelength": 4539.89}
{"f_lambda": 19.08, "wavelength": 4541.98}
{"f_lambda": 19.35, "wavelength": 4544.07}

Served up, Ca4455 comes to 3.75 Ang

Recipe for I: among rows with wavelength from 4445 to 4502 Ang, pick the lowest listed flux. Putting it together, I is 6.599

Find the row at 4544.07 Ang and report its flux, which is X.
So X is 19.35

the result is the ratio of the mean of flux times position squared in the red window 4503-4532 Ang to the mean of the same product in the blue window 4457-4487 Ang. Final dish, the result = 1.2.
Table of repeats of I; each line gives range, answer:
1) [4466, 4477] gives 15.16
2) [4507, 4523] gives 17.4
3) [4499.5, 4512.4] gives 18.73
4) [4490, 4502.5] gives 14.77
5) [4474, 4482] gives 13.13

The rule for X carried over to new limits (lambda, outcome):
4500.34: 18.73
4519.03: 18.25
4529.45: 13.27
